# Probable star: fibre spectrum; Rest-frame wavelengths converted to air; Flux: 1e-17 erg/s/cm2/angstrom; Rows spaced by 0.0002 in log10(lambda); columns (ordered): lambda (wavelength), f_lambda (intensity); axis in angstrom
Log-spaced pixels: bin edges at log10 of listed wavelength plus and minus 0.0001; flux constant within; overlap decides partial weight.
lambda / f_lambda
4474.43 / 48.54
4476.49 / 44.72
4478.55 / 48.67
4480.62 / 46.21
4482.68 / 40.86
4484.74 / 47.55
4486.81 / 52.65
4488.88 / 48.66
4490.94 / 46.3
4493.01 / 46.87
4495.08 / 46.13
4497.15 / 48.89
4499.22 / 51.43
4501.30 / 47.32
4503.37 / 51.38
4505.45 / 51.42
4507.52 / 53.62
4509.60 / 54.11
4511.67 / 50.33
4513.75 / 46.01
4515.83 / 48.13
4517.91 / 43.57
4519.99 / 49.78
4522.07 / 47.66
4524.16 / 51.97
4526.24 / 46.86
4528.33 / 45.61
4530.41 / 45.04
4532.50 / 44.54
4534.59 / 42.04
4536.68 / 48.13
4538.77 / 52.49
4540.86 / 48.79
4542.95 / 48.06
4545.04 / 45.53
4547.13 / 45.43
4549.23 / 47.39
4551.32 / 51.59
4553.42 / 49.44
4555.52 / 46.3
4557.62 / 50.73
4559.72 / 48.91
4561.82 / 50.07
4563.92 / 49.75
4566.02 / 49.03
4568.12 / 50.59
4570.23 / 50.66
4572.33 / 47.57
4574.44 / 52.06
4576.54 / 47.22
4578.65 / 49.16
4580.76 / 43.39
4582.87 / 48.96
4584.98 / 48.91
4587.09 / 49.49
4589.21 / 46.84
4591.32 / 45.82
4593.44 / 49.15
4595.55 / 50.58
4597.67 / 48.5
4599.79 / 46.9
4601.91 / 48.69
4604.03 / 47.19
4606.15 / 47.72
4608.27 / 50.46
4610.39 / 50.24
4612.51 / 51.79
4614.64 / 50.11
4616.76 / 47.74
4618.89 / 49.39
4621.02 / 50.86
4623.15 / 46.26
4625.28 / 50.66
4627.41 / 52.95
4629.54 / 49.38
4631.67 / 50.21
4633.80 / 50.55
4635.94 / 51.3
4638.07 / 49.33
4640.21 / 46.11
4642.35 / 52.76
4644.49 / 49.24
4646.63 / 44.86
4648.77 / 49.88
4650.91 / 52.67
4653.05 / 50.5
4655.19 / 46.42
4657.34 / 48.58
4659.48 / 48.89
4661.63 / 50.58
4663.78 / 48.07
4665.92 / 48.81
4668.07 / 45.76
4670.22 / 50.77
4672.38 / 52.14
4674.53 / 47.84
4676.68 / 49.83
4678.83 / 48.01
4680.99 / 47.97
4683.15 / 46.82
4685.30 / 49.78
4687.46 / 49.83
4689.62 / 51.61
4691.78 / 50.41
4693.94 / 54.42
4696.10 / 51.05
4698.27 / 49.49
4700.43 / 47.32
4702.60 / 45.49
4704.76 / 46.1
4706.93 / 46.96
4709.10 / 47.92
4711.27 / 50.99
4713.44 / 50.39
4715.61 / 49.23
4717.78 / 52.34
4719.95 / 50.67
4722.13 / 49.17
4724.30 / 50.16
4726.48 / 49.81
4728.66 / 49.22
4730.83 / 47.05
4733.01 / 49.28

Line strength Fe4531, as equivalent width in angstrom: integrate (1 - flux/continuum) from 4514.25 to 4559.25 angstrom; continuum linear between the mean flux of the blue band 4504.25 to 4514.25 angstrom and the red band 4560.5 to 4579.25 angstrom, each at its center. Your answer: 2.7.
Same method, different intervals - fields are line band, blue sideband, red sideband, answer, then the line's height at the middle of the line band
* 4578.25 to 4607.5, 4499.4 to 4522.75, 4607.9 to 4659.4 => 1.0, 49.6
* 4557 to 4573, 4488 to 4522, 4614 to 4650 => -0.1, 49.2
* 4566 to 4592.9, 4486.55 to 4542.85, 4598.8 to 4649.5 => 0.3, 49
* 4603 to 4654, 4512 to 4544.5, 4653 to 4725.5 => -1.2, 48.5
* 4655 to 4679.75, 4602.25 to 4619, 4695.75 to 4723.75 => 0.1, 49.1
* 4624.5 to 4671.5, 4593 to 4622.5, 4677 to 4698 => 0.1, 49.6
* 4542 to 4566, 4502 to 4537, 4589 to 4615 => 0.0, 48.5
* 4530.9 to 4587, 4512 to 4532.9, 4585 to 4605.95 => -0.8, 47.6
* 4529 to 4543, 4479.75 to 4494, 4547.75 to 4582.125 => 0.4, 48.2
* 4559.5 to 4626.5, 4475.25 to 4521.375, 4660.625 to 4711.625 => -0.2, 48.7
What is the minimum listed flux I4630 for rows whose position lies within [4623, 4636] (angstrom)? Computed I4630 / 46.26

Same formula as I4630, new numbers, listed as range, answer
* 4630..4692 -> 44.86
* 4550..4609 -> 43.39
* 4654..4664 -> 46.42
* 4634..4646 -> 46.11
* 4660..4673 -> 45.76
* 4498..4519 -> 43.57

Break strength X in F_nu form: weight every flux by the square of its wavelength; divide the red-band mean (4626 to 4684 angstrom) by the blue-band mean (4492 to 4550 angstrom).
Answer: 1.08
